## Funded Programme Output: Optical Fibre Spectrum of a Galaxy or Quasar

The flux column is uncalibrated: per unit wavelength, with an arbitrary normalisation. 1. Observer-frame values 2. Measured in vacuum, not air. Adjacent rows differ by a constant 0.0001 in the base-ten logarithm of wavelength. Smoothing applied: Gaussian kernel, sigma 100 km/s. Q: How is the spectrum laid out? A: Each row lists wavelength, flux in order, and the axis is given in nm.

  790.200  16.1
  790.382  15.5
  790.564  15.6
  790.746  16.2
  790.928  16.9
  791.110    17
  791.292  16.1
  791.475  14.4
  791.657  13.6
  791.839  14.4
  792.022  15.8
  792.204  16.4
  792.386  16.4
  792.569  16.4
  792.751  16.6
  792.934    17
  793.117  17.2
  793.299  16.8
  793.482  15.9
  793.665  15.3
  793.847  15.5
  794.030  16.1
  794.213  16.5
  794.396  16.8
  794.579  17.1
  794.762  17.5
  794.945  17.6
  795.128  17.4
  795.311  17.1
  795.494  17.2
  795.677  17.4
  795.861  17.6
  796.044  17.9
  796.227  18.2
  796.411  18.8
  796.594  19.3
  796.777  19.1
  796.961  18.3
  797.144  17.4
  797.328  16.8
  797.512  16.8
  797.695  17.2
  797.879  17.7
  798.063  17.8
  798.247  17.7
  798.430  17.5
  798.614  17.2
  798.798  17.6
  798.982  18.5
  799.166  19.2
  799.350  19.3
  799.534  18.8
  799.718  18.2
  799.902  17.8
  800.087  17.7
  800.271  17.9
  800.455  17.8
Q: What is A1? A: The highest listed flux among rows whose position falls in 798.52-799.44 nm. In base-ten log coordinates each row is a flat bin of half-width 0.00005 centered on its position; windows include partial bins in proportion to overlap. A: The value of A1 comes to 19.3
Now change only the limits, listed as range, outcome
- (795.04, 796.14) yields 17.9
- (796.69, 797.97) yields 19.1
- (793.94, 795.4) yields 17.6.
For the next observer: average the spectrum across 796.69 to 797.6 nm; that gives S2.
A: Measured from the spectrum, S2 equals 17.7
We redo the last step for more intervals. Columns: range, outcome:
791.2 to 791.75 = 14.7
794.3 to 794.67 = 16.9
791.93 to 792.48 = 16.2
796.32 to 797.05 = 18.9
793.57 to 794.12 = 15.6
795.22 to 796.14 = 17.4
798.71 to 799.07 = 18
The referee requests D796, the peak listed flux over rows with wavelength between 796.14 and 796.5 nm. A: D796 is 18.8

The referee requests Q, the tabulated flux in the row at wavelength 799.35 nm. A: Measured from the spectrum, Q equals 19.3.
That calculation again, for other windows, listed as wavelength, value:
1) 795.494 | 17.2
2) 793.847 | 15.5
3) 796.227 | 18.2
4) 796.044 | 17.9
